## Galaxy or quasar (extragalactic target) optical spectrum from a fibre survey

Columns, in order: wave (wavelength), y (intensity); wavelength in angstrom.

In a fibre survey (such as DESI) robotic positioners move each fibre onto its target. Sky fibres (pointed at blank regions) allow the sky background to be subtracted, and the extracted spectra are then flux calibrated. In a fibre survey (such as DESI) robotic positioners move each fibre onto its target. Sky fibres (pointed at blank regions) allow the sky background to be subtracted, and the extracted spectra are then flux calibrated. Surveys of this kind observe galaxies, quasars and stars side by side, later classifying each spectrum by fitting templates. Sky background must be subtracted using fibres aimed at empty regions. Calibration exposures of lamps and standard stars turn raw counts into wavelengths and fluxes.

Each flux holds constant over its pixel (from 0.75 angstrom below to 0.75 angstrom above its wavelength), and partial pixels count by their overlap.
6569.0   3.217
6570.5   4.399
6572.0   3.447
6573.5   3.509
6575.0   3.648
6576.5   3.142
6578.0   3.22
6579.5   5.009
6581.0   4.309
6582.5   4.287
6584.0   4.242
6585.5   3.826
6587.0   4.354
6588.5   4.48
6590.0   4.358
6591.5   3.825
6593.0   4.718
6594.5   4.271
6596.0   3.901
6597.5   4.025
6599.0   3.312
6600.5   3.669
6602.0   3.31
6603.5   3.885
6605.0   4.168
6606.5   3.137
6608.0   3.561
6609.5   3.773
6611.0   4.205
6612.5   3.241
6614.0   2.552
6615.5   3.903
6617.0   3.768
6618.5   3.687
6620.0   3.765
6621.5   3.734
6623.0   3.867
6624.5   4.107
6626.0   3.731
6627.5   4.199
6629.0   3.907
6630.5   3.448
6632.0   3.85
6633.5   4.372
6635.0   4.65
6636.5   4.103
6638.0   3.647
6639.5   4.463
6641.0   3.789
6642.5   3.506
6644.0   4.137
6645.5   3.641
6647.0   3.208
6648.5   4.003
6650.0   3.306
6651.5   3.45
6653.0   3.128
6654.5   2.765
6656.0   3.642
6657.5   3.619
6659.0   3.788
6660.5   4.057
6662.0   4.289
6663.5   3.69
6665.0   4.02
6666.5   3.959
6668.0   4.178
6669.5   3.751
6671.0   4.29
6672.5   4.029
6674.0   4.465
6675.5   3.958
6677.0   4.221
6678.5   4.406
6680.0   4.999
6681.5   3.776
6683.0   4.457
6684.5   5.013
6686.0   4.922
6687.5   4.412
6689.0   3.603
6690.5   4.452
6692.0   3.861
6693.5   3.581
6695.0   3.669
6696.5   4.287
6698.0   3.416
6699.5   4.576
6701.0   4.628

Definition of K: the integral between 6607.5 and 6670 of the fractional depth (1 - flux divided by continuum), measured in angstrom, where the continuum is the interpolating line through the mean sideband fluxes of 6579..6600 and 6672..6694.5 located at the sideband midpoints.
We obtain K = 6.8 angstrom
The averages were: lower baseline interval 4.19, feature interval 3.77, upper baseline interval 4.27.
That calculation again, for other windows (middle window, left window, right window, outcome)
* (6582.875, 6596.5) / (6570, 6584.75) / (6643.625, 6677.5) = -1.16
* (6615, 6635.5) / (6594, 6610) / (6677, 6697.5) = -0.28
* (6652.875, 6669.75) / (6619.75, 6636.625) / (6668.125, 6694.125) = 1.57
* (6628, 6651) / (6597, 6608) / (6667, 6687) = 0.64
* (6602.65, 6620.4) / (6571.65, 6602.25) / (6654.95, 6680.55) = 1.60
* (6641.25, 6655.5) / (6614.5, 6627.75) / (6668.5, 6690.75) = 2.02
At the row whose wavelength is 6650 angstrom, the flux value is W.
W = 3.306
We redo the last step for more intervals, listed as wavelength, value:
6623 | 3.867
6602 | 3.31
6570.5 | 4.399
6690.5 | 4.452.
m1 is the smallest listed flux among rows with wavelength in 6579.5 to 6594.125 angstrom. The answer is 3.825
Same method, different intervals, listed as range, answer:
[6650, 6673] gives 2.765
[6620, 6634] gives 3.448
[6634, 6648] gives 3.208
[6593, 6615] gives 2.552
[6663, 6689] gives 3.603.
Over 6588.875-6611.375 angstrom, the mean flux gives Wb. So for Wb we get 3.88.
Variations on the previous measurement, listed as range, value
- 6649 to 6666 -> 3.62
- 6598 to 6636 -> 3.76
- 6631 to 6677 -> 3.86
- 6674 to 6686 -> 4.44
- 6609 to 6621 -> 3.61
